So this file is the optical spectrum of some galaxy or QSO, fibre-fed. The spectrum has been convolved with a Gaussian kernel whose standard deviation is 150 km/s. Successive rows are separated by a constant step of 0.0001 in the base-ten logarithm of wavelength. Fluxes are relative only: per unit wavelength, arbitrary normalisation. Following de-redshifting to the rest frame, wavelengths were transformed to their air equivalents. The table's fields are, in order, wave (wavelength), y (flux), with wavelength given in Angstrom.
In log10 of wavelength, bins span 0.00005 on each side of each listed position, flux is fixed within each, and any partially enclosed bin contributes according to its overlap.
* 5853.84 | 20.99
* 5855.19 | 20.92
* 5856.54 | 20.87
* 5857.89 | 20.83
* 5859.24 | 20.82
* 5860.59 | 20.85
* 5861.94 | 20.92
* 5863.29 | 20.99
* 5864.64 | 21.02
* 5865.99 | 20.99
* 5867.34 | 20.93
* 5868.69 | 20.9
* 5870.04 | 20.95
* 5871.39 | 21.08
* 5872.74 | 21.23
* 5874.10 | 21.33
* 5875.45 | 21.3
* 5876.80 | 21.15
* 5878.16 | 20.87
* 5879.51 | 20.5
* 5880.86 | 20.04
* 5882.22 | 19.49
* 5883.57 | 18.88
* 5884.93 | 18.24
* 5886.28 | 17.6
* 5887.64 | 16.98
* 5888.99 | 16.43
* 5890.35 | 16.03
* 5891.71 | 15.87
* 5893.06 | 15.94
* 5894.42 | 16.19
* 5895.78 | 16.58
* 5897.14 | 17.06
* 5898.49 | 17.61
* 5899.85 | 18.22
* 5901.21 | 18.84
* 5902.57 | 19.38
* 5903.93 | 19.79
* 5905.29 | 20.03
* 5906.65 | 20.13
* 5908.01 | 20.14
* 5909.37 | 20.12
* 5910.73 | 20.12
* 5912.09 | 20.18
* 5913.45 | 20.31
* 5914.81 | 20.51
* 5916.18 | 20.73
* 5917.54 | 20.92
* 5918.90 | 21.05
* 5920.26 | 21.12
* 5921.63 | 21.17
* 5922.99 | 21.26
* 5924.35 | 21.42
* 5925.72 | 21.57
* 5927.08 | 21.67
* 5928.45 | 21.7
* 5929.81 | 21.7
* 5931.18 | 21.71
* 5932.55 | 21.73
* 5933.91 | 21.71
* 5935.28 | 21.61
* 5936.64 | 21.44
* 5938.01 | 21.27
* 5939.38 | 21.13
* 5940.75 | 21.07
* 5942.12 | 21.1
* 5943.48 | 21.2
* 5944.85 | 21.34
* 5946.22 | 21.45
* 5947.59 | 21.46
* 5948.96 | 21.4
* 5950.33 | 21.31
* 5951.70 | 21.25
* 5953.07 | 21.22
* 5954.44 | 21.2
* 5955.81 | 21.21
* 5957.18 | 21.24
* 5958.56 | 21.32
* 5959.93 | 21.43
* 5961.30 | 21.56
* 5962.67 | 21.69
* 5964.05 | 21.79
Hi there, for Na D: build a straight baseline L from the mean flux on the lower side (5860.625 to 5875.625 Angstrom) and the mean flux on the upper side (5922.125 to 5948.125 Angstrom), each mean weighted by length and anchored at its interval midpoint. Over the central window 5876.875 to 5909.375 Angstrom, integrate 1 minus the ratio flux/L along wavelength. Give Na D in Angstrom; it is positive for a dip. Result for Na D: 4.3 Angstrom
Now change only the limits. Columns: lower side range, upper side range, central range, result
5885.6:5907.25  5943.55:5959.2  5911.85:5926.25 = -1.3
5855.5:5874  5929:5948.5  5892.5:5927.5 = 2.6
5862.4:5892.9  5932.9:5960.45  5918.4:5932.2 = -0.4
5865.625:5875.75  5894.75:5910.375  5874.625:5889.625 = 0.8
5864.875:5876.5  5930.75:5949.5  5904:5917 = 0.6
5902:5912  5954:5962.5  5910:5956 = -1.2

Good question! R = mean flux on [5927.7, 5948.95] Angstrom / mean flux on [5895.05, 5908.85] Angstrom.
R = 1.1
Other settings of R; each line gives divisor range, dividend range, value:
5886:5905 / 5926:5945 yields 1.24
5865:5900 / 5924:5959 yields 1.13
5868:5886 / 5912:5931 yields 1.04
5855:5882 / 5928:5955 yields 1.02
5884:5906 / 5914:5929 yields 1.21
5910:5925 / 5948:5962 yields 1.02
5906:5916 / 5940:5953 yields 1.05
